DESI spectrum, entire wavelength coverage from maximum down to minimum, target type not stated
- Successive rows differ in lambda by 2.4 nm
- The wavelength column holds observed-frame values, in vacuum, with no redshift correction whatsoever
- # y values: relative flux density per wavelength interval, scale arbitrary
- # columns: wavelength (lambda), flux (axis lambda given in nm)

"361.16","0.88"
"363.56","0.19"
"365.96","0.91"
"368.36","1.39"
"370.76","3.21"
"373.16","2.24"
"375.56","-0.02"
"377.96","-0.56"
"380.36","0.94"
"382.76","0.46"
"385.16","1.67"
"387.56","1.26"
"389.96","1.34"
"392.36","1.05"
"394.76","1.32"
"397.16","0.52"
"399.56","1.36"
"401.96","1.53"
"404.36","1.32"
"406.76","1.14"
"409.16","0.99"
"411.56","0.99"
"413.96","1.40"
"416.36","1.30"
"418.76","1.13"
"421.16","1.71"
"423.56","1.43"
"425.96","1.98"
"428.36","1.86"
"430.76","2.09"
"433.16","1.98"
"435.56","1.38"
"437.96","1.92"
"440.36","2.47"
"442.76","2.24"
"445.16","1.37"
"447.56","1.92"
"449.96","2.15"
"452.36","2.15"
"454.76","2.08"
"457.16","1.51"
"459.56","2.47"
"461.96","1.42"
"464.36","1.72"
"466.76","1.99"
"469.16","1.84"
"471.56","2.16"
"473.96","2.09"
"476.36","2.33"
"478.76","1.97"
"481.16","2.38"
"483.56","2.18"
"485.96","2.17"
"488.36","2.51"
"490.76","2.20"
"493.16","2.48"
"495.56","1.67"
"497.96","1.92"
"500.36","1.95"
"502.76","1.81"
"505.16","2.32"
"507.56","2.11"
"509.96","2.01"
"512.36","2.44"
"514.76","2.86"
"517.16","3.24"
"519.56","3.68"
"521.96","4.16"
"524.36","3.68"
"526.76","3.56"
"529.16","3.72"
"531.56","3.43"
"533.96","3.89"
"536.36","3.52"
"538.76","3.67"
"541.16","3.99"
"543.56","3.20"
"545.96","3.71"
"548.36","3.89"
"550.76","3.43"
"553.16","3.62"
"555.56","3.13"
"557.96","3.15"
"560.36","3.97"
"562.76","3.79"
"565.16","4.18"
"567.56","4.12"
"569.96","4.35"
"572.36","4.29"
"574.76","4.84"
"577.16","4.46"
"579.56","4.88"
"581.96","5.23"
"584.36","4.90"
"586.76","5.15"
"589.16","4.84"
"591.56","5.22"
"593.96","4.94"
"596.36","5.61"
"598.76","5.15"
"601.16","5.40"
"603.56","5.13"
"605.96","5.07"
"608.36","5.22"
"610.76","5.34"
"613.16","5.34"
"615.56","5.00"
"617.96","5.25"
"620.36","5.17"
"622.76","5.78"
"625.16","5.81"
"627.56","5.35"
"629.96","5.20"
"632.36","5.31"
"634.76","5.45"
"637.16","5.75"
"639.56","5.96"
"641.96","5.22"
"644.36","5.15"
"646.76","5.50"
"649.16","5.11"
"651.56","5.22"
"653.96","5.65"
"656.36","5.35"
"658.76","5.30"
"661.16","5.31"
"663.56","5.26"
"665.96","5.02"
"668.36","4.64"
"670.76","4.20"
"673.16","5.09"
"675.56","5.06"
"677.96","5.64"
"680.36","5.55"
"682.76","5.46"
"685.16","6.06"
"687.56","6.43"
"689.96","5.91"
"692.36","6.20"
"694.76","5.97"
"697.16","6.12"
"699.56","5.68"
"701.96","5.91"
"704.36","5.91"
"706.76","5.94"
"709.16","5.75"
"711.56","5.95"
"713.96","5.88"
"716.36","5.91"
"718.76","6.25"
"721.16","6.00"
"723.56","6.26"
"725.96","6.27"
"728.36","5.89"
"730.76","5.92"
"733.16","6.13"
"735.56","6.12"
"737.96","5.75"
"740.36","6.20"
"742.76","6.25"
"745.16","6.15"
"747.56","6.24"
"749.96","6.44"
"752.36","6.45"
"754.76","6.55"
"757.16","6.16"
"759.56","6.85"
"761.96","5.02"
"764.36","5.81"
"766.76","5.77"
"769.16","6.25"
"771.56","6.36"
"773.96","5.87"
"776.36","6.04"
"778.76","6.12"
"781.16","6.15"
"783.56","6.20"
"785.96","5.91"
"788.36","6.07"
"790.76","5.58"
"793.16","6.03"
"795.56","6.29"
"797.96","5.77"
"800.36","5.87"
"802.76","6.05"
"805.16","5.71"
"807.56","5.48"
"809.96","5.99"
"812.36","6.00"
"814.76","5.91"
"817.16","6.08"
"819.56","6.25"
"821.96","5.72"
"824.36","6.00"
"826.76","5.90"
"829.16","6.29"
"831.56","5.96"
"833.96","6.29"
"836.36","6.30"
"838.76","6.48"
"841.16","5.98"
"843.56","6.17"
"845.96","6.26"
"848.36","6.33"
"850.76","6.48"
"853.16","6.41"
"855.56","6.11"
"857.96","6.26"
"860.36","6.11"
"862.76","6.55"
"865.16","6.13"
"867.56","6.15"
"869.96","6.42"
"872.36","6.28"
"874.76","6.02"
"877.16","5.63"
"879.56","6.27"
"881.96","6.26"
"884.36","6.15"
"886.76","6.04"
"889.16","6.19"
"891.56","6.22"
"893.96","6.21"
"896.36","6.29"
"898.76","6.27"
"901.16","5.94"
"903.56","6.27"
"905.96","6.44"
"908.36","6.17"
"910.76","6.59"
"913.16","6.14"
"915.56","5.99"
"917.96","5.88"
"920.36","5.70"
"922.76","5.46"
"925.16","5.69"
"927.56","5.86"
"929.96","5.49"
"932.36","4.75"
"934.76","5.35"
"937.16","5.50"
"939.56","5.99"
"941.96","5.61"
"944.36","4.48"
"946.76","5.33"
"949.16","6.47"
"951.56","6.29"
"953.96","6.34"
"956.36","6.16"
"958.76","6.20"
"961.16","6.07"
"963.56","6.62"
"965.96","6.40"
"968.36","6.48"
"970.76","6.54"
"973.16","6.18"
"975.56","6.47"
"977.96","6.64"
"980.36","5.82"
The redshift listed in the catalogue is 0.29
